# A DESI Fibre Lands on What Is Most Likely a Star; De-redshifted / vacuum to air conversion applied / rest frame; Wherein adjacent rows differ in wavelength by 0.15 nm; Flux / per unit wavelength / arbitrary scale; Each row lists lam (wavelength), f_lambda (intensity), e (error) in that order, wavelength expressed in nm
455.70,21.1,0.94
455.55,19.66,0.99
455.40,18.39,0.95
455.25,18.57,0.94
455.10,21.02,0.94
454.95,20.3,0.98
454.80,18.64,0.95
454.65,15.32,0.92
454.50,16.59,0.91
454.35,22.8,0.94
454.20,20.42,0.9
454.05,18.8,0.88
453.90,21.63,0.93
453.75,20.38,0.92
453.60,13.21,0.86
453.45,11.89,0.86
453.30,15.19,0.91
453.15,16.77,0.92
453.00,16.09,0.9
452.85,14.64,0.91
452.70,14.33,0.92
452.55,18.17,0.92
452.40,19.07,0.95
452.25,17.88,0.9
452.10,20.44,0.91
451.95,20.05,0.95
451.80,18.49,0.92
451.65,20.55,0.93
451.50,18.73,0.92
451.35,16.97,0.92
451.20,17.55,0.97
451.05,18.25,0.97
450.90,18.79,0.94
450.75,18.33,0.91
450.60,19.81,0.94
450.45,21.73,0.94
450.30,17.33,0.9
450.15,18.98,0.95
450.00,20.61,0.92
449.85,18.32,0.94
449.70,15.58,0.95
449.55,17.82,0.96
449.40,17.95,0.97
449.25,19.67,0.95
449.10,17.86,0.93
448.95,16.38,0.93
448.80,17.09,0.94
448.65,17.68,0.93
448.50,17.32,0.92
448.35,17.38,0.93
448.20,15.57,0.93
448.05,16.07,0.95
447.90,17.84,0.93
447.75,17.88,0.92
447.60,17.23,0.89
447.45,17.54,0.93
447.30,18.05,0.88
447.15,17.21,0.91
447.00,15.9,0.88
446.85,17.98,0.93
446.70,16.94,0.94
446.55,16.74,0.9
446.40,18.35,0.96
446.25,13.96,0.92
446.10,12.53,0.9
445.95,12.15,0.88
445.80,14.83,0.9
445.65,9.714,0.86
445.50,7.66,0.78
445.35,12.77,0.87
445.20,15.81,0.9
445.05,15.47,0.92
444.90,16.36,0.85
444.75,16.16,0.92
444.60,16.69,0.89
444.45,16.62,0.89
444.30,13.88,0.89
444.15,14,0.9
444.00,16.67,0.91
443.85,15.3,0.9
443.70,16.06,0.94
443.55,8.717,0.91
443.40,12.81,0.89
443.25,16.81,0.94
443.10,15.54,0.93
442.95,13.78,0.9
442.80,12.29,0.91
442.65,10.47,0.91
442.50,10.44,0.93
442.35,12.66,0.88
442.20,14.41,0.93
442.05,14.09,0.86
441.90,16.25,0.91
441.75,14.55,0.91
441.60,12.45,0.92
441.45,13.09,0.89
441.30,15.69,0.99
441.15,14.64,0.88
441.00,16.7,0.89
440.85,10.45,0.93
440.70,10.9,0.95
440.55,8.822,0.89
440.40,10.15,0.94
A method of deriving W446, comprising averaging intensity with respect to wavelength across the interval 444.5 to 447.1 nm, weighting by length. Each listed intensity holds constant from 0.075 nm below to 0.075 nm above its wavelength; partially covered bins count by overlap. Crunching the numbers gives 14.7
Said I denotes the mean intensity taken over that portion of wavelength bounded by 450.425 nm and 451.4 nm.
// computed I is 18.7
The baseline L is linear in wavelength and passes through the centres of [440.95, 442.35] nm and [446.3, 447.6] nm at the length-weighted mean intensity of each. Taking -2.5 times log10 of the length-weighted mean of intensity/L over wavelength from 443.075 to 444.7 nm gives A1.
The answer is 0.061 mag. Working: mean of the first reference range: 14.5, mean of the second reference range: 17.3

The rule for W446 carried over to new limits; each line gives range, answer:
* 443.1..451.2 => 16.3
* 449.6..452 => 18.7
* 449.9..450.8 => 19.5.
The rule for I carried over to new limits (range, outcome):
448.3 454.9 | 18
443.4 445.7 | 14.1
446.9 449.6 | 17.4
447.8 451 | 18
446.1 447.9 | 16.9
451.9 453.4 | 17.1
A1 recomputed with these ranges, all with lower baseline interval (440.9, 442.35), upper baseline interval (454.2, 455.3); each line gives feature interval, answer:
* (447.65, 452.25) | -0.05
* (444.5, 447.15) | 0.08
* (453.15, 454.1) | 0.12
